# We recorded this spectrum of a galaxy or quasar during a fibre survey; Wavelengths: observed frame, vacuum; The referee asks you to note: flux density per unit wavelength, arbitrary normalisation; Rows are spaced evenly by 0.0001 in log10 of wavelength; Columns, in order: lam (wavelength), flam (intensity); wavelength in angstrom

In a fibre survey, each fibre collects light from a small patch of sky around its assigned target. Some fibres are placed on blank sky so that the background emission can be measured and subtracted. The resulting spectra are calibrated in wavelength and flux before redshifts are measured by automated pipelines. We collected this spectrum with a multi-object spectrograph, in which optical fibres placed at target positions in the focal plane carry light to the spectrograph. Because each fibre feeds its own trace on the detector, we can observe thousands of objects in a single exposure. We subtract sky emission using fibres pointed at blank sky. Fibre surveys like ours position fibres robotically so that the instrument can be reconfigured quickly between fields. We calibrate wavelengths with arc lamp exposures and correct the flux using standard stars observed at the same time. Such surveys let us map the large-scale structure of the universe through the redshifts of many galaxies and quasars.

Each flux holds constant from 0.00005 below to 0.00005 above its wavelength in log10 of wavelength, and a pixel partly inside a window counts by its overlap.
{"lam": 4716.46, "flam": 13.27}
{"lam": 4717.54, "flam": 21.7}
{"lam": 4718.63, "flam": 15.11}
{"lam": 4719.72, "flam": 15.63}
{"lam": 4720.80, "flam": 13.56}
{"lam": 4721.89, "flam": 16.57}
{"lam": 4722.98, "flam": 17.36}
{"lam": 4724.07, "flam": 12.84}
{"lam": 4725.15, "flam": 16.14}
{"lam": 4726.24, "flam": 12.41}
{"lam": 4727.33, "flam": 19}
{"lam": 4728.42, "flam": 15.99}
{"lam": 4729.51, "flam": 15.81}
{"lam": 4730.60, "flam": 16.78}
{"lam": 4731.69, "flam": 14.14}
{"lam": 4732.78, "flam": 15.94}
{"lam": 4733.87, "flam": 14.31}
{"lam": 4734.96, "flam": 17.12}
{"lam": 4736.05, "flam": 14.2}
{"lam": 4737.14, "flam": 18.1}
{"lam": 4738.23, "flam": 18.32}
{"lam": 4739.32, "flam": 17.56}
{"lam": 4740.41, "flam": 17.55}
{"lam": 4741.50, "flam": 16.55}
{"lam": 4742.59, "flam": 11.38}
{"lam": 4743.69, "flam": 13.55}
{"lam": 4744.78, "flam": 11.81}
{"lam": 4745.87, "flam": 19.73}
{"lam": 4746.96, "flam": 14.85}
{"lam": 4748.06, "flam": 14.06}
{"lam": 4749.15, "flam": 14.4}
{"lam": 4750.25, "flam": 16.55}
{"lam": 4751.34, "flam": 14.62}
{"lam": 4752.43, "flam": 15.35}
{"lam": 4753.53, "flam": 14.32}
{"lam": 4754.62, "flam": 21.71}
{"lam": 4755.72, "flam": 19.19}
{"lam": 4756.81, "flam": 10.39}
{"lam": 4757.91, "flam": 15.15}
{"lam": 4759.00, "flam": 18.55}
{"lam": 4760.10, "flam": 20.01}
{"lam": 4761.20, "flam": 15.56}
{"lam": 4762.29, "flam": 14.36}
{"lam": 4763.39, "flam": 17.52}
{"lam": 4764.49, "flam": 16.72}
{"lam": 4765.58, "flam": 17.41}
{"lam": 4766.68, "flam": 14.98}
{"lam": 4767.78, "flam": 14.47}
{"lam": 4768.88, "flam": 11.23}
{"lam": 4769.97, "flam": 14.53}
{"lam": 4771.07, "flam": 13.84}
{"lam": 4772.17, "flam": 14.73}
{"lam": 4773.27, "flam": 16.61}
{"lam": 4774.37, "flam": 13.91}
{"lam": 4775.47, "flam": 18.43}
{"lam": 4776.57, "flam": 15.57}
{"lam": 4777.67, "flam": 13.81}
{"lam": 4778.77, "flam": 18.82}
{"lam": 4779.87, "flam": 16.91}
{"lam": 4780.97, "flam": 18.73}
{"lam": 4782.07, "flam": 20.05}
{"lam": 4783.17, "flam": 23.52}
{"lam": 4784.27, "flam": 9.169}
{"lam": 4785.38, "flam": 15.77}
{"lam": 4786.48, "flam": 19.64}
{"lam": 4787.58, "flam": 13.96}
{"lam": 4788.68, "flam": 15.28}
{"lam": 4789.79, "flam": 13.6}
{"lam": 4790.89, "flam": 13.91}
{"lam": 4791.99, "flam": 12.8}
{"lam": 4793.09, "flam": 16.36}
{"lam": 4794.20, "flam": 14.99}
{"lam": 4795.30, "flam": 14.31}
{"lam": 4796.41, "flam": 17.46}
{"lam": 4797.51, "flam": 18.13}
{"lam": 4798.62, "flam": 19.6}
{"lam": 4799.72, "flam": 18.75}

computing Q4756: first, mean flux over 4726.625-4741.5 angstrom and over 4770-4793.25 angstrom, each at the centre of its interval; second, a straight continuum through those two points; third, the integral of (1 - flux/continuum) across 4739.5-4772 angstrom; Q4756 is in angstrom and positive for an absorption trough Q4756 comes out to 1.38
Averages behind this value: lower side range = 16.5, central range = 15.5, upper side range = 15.9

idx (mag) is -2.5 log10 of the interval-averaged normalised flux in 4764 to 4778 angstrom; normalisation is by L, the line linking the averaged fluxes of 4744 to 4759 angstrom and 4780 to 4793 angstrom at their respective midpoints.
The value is 0.05 mag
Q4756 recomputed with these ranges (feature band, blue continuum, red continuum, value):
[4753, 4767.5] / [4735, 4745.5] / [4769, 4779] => -1.1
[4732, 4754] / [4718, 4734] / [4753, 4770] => 0.4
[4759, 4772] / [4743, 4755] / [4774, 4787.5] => 0.5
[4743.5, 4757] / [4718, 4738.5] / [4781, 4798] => 0.2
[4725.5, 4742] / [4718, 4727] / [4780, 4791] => -1.0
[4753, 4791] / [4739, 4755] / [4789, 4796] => -3.0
